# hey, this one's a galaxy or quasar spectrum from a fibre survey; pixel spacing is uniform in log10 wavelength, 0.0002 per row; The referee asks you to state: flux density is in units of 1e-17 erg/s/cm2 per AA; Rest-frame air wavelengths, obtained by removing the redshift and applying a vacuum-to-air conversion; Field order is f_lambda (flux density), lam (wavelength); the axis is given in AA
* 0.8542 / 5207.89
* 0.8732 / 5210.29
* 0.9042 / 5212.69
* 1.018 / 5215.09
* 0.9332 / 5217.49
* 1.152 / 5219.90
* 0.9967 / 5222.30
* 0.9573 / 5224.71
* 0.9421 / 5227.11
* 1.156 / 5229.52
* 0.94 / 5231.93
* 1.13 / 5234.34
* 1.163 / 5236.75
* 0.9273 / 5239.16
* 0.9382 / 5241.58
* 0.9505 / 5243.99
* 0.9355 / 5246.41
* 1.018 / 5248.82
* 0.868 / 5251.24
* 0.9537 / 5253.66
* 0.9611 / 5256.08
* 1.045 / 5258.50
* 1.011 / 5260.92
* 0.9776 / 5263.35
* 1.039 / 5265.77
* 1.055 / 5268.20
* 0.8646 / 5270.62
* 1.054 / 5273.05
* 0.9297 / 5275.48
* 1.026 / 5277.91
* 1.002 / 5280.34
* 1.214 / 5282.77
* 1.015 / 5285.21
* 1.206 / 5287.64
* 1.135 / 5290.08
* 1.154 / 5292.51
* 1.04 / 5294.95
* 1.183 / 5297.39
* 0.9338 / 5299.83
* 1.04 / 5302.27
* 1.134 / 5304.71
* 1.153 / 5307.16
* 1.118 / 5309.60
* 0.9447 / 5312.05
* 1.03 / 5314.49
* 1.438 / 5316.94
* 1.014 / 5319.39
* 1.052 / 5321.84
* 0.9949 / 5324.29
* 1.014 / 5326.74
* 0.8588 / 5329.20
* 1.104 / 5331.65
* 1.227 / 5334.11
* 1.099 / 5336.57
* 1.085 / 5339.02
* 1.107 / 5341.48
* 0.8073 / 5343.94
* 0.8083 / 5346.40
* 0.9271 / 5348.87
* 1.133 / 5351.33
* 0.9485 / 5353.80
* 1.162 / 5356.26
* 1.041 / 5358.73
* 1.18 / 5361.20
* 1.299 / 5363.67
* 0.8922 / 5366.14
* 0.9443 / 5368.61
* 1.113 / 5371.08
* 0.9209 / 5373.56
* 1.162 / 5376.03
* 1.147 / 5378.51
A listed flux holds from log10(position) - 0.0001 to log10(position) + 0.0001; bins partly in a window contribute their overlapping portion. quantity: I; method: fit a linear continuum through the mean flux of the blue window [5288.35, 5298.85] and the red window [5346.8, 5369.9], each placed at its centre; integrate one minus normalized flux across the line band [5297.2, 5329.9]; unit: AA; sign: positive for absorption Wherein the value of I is 1.16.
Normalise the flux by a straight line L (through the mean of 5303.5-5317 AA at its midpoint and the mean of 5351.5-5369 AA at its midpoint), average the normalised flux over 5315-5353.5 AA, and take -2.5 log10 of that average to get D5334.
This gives 0.05 mag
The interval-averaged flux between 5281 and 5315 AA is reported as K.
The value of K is 1.09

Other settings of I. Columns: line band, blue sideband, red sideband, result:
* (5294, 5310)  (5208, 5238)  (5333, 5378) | -0.8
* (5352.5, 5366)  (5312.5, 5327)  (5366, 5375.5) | -1.3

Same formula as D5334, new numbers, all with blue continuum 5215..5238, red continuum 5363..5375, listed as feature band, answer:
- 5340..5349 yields 0.13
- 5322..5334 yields 0.01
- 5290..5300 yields -0.07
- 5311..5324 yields -0.06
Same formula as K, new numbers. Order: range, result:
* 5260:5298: 1.05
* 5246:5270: 0.985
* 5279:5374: 1.06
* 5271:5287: 1.04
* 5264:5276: 0.992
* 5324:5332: 0.981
